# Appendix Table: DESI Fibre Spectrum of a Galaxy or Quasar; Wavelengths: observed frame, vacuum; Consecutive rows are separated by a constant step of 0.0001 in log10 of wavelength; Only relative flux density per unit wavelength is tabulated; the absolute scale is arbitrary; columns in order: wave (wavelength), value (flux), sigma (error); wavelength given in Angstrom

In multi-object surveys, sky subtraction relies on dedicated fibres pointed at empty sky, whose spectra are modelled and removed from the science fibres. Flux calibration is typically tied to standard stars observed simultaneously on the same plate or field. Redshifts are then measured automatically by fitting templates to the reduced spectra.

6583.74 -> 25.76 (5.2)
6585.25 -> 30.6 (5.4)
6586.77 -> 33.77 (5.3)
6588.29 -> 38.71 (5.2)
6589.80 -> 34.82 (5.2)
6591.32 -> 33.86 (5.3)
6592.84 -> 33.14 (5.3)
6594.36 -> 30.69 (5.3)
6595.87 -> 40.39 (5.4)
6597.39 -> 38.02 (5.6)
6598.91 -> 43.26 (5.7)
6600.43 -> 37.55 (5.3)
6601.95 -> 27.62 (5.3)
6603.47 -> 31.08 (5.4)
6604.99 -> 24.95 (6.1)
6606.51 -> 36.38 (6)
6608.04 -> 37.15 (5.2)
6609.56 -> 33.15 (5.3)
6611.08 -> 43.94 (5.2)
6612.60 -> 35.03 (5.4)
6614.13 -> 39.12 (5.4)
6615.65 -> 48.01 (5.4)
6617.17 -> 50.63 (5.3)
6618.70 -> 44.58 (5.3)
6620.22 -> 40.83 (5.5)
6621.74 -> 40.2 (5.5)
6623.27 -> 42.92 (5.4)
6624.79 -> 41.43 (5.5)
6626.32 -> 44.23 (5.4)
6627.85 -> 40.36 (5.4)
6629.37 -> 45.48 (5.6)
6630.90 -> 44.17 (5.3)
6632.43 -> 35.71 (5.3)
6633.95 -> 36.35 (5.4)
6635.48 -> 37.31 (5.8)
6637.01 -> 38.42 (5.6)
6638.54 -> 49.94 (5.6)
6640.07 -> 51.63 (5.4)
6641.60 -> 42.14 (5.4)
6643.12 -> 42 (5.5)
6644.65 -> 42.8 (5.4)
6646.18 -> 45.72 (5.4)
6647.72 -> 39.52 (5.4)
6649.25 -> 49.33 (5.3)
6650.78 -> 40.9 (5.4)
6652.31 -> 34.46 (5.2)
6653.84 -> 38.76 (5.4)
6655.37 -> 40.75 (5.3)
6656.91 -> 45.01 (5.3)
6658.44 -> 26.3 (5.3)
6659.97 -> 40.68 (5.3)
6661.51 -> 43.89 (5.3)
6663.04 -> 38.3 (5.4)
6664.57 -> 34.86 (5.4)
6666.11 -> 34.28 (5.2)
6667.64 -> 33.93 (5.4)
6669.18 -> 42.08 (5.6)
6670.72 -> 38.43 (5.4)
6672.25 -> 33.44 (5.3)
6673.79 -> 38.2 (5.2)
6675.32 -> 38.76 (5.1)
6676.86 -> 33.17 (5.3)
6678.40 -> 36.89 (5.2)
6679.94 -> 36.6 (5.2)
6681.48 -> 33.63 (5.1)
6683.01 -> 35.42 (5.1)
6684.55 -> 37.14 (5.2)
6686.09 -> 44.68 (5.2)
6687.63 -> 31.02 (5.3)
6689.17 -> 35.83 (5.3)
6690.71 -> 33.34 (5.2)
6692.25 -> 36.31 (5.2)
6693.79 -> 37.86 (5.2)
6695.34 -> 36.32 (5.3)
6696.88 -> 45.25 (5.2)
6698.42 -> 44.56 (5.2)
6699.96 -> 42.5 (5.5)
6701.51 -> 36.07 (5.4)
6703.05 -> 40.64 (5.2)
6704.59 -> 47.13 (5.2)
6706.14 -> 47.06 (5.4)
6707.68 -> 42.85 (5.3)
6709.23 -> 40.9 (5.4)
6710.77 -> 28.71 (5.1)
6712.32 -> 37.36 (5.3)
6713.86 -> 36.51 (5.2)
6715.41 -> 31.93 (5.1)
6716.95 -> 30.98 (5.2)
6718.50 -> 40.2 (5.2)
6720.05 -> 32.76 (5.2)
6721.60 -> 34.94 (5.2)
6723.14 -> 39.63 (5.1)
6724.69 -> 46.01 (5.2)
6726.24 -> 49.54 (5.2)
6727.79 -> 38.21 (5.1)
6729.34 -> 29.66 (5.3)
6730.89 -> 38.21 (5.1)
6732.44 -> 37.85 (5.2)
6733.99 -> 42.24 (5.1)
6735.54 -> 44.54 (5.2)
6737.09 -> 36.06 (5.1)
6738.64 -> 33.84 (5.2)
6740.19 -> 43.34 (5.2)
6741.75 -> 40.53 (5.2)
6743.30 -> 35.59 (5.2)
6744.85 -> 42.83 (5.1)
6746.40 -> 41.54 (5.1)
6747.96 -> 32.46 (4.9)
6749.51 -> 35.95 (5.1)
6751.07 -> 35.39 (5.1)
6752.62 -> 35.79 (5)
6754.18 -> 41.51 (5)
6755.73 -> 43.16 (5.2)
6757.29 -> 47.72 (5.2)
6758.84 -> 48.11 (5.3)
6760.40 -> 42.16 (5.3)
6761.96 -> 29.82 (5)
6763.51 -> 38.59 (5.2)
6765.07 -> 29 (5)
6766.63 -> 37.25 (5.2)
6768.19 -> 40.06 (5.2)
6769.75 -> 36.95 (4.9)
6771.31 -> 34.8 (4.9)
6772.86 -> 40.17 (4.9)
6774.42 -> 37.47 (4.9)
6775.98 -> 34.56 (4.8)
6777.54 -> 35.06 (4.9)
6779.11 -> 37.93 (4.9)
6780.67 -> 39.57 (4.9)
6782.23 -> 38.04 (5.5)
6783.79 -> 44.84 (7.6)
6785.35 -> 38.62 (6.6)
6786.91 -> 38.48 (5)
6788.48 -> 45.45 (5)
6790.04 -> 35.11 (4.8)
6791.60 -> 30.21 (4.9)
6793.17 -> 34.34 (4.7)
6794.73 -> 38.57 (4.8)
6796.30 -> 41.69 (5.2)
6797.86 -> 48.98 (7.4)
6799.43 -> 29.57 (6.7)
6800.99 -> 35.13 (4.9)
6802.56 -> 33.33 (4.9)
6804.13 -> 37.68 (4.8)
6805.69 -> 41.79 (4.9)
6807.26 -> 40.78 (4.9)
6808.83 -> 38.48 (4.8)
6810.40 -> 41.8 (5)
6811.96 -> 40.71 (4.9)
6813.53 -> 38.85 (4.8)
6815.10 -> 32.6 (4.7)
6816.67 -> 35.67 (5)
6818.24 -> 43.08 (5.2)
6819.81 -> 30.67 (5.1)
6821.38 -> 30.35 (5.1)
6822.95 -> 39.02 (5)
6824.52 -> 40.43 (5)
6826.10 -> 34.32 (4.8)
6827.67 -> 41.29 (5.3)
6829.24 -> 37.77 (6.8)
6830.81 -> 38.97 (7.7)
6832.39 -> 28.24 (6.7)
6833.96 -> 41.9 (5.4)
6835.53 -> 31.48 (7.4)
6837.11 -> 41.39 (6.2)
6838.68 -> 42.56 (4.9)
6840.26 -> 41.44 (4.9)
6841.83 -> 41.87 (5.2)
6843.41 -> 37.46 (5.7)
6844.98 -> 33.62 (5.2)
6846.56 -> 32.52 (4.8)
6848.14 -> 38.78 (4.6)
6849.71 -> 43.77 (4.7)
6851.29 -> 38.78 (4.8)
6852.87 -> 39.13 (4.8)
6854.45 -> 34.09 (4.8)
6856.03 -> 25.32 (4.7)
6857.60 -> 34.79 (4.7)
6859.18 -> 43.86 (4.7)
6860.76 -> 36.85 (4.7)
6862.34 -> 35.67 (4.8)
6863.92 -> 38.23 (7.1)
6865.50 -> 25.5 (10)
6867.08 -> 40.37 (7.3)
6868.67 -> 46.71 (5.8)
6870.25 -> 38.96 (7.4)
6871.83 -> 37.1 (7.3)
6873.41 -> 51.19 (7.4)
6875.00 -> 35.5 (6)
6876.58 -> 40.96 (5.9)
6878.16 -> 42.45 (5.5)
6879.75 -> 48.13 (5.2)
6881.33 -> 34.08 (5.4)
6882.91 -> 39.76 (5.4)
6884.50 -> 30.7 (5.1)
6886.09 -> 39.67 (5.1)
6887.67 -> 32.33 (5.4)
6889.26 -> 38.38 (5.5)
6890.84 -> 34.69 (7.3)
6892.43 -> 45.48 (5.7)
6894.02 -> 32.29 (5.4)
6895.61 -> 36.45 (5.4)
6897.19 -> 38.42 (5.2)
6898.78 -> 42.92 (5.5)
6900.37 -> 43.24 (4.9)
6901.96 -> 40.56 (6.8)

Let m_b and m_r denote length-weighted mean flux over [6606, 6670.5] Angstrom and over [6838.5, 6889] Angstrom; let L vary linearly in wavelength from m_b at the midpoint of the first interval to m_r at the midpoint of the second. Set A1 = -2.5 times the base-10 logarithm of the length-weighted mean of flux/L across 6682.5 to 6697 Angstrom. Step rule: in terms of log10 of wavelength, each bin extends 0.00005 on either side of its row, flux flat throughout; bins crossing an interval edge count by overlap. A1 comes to 0.09 mag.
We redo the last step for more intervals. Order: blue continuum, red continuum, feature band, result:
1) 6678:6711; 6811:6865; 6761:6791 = 0.013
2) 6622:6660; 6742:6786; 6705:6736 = 0.026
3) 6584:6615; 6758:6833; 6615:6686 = -0.129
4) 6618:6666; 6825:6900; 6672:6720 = 0.073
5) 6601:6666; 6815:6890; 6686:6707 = -0.010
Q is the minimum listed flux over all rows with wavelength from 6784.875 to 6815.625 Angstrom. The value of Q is 29.57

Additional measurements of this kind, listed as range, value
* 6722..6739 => 29.66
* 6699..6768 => 28.71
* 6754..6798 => 29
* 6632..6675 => 26.3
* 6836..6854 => 32.52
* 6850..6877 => 25.32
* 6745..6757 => 32.46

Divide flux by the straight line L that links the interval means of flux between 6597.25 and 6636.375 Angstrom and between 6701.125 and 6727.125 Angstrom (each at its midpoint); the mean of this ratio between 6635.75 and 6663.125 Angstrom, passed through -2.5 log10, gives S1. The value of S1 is -0.068 mag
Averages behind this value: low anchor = 39.2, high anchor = 39.1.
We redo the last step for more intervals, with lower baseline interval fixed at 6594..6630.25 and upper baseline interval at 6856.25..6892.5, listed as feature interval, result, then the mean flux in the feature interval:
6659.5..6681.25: 0.05 mag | 37.2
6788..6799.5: 0.01 mag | 38.3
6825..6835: 0.04 mag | 37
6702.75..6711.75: -0.06 mag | 41.1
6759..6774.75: 0.05 mag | 37.1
